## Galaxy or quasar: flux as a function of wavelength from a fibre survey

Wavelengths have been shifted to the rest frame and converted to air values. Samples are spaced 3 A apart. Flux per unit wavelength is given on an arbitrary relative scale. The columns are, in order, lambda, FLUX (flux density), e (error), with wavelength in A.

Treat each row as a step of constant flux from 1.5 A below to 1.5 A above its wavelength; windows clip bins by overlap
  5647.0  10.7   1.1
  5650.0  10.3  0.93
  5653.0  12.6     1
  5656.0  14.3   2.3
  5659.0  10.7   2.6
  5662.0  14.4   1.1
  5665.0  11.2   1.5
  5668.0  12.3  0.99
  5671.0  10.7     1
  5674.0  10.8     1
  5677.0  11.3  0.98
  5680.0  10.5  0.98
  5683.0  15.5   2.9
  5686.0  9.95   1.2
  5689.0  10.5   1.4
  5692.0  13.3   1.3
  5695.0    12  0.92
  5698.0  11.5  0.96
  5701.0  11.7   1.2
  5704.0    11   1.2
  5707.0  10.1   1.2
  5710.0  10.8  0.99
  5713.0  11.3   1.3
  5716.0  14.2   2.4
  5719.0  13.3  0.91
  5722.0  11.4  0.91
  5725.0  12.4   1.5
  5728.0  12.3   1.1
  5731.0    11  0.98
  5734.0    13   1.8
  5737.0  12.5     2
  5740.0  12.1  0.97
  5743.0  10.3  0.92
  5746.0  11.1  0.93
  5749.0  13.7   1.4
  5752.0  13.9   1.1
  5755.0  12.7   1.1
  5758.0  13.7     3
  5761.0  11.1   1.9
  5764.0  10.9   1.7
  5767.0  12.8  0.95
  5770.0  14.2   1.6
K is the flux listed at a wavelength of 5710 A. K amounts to 10.8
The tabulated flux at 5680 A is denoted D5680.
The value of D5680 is 10.5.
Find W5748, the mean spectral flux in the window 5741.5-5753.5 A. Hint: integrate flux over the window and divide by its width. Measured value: 12.2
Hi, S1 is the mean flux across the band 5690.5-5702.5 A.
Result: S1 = 12.1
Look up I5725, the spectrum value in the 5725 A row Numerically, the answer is 12.4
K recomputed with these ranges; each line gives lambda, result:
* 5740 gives 12.1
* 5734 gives 13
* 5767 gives 12.8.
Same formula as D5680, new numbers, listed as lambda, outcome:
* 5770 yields 14.2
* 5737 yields 12.5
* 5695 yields 12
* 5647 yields 10.7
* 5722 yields 11.4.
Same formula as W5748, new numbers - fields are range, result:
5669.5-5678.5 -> 10.9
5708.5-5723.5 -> 12.2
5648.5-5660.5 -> 12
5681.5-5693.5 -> 12.3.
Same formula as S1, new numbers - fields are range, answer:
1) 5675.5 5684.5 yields 12.4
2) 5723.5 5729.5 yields 12.4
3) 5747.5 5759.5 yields 13.5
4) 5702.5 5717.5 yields 11.5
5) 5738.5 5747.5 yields 11.2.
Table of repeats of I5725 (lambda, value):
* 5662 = 14.4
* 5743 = 10.3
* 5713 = 11.3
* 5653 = 12.6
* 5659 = 10.7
